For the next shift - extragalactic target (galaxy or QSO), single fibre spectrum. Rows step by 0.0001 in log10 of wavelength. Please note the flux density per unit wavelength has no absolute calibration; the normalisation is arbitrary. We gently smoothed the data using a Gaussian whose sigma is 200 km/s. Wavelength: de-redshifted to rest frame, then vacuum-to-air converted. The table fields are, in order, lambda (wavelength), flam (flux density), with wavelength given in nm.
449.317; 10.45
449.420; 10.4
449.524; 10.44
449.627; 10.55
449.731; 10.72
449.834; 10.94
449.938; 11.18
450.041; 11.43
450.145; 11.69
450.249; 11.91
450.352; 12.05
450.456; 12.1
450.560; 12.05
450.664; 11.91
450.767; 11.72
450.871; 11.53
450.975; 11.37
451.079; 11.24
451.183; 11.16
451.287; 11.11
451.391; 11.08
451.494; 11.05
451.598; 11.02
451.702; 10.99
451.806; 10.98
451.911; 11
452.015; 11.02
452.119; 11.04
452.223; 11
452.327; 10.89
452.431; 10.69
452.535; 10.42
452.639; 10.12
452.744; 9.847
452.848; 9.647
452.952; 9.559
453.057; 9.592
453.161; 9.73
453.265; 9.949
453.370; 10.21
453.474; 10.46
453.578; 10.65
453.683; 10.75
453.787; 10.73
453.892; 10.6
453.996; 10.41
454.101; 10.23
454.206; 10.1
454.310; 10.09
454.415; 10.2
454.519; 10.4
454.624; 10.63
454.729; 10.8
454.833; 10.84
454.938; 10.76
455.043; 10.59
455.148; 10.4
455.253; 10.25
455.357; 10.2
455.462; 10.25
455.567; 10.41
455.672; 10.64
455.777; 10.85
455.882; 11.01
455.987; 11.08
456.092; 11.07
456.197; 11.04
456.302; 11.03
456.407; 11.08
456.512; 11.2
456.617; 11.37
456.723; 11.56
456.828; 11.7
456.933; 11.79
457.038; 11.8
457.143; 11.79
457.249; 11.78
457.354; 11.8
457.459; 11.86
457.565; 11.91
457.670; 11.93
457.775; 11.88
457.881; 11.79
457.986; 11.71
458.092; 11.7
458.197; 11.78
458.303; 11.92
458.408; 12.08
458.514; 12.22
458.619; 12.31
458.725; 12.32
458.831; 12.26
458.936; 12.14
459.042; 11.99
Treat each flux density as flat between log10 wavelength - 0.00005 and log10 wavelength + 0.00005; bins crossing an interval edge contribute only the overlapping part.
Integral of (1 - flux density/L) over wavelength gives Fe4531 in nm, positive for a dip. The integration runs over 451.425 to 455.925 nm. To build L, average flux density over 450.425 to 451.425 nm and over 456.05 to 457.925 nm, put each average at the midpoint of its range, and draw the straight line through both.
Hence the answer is 0.41 nm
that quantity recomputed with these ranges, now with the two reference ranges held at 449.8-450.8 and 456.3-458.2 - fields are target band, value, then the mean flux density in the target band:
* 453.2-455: 0.19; 10.5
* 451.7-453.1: 0.15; 10.5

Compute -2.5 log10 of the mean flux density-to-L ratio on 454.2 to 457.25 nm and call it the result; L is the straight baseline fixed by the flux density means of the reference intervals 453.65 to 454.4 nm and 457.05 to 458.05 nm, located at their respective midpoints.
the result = 0.02 mag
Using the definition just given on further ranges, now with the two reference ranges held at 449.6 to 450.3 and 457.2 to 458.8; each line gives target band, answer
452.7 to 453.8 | 0.144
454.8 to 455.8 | 0.117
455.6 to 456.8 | 0.066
